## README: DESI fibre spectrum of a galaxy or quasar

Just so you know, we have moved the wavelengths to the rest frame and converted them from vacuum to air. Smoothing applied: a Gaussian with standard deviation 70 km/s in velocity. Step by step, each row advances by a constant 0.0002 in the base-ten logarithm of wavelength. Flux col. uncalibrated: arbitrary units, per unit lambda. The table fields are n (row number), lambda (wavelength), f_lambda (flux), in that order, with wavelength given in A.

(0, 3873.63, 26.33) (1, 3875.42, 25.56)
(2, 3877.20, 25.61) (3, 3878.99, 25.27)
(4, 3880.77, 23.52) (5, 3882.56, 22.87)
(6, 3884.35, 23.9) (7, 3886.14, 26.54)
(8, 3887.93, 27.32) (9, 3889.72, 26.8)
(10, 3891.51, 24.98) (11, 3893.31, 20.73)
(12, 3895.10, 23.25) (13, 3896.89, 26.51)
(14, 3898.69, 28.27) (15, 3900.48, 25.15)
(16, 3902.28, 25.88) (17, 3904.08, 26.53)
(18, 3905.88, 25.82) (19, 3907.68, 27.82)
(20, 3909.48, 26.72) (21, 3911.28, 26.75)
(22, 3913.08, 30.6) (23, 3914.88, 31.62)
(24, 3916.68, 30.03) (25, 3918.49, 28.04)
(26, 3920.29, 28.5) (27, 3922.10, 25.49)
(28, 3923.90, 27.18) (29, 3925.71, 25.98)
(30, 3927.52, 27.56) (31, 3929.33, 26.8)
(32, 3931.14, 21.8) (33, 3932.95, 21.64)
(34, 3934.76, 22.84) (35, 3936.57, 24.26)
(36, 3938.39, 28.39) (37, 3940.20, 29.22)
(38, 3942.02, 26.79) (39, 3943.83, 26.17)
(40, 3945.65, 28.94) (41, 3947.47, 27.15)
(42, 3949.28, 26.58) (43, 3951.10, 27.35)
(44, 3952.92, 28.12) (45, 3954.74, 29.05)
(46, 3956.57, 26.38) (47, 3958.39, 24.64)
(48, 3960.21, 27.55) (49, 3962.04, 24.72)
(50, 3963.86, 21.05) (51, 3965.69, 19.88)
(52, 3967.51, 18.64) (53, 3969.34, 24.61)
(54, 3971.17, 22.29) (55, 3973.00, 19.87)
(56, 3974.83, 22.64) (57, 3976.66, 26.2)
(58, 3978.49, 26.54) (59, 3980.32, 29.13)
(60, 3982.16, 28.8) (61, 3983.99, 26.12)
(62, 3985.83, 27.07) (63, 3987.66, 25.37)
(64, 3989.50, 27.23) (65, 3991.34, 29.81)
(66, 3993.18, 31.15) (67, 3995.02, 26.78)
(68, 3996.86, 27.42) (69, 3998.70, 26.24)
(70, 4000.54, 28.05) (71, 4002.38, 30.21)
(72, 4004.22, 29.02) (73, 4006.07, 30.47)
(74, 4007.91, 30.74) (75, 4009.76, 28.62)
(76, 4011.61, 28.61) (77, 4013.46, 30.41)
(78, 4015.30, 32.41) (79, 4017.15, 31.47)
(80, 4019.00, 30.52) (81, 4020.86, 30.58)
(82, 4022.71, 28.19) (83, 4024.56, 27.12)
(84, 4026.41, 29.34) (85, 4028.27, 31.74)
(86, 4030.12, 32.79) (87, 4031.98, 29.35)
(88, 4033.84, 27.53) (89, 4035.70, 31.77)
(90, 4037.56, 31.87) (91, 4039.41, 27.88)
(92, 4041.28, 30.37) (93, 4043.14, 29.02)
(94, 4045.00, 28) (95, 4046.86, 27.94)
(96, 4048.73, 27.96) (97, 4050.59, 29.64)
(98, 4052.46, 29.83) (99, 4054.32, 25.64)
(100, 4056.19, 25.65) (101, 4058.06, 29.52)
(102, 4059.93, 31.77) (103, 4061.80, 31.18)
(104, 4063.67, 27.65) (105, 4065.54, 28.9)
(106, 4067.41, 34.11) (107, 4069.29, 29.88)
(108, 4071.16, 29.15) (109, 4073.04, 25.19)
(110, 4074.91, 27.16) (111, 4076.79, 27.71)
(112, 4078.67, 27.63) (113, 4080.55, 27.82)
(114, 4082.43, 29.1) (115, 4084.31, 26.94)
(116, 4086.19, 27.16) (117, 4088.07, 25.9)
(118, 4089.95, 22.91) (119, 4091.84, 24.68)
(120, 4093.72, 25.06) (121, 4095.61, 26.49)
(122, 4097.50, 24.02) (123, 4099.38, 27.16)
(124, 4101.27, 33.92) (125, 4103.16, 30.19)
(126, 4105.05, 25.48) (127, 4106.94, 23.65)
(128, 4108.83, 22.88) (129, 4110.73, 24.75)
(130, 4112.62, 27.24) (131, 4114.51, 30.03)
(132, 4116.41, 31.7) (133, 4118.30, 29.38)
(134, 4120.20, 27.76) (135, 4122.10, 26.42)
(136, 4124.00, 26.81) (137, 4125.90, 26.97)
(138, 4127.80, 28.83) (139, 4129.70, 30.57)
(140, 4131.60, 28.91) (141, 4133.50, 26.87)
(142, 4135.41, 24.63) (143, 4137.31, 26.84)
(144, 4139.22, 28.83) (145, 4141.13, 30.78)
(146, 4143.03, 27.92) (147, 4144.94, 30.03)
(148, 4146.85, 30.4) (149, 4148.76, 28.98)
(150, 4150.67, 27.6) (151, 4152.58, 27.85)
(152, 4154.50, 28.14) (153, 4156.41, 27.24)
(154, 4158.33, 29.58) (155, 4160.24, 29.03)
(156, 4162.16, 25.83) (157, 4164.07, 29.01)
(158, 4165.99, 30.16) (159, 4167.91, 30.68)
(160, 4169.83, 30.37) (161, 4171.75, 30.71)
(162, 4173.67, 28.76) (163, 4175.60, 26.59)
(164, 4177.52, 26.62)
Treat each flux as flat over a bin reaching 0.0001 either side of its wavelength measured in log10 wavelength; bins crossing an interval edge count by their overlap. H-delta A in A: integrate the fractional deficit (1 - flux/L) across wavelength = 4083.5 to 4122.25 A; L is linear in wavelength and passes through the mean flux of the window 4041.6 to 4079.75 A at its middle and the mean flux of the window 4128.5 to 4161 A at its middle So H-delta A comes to 2.4 A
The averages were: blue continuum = 28.7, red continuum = 28.5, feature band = 26.9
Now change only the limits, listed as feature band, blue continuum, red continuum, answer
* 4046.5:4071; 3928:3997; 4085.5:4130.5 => -2.4 A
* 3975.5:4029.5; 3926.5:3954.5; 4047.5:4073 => -2.0 A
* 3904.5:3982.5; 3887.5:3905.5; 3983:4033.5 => 2.7 A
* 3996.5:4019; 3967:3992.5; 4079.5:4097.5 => -3.5 A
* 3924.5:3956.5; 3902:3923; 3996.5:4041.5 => 2.2 A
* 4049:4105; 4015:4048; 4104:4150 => 1.7 A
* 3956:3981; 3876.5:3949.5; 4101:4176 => 2.8 A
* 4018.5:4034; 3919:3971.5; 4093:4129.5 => -1.9 A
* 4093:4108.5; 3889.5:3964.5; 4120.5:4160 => 0.6 A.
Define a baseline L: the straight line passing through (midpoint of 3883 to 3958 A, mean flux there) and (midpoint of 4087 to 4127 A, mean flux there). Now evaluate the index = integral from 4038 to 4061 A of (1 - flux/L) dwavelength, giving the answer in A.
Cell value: -1.7 A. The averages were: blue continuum 26.5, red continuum 26.8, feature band 28.7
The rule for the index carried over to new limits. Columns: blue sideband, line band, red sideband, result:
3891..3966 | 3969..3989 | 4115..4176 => 1.1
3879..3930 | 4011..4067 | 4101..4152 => -4.4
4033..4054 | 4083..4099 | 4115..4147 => 1.8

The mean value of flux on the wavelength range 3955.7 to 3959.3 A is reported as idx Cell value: 25.5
